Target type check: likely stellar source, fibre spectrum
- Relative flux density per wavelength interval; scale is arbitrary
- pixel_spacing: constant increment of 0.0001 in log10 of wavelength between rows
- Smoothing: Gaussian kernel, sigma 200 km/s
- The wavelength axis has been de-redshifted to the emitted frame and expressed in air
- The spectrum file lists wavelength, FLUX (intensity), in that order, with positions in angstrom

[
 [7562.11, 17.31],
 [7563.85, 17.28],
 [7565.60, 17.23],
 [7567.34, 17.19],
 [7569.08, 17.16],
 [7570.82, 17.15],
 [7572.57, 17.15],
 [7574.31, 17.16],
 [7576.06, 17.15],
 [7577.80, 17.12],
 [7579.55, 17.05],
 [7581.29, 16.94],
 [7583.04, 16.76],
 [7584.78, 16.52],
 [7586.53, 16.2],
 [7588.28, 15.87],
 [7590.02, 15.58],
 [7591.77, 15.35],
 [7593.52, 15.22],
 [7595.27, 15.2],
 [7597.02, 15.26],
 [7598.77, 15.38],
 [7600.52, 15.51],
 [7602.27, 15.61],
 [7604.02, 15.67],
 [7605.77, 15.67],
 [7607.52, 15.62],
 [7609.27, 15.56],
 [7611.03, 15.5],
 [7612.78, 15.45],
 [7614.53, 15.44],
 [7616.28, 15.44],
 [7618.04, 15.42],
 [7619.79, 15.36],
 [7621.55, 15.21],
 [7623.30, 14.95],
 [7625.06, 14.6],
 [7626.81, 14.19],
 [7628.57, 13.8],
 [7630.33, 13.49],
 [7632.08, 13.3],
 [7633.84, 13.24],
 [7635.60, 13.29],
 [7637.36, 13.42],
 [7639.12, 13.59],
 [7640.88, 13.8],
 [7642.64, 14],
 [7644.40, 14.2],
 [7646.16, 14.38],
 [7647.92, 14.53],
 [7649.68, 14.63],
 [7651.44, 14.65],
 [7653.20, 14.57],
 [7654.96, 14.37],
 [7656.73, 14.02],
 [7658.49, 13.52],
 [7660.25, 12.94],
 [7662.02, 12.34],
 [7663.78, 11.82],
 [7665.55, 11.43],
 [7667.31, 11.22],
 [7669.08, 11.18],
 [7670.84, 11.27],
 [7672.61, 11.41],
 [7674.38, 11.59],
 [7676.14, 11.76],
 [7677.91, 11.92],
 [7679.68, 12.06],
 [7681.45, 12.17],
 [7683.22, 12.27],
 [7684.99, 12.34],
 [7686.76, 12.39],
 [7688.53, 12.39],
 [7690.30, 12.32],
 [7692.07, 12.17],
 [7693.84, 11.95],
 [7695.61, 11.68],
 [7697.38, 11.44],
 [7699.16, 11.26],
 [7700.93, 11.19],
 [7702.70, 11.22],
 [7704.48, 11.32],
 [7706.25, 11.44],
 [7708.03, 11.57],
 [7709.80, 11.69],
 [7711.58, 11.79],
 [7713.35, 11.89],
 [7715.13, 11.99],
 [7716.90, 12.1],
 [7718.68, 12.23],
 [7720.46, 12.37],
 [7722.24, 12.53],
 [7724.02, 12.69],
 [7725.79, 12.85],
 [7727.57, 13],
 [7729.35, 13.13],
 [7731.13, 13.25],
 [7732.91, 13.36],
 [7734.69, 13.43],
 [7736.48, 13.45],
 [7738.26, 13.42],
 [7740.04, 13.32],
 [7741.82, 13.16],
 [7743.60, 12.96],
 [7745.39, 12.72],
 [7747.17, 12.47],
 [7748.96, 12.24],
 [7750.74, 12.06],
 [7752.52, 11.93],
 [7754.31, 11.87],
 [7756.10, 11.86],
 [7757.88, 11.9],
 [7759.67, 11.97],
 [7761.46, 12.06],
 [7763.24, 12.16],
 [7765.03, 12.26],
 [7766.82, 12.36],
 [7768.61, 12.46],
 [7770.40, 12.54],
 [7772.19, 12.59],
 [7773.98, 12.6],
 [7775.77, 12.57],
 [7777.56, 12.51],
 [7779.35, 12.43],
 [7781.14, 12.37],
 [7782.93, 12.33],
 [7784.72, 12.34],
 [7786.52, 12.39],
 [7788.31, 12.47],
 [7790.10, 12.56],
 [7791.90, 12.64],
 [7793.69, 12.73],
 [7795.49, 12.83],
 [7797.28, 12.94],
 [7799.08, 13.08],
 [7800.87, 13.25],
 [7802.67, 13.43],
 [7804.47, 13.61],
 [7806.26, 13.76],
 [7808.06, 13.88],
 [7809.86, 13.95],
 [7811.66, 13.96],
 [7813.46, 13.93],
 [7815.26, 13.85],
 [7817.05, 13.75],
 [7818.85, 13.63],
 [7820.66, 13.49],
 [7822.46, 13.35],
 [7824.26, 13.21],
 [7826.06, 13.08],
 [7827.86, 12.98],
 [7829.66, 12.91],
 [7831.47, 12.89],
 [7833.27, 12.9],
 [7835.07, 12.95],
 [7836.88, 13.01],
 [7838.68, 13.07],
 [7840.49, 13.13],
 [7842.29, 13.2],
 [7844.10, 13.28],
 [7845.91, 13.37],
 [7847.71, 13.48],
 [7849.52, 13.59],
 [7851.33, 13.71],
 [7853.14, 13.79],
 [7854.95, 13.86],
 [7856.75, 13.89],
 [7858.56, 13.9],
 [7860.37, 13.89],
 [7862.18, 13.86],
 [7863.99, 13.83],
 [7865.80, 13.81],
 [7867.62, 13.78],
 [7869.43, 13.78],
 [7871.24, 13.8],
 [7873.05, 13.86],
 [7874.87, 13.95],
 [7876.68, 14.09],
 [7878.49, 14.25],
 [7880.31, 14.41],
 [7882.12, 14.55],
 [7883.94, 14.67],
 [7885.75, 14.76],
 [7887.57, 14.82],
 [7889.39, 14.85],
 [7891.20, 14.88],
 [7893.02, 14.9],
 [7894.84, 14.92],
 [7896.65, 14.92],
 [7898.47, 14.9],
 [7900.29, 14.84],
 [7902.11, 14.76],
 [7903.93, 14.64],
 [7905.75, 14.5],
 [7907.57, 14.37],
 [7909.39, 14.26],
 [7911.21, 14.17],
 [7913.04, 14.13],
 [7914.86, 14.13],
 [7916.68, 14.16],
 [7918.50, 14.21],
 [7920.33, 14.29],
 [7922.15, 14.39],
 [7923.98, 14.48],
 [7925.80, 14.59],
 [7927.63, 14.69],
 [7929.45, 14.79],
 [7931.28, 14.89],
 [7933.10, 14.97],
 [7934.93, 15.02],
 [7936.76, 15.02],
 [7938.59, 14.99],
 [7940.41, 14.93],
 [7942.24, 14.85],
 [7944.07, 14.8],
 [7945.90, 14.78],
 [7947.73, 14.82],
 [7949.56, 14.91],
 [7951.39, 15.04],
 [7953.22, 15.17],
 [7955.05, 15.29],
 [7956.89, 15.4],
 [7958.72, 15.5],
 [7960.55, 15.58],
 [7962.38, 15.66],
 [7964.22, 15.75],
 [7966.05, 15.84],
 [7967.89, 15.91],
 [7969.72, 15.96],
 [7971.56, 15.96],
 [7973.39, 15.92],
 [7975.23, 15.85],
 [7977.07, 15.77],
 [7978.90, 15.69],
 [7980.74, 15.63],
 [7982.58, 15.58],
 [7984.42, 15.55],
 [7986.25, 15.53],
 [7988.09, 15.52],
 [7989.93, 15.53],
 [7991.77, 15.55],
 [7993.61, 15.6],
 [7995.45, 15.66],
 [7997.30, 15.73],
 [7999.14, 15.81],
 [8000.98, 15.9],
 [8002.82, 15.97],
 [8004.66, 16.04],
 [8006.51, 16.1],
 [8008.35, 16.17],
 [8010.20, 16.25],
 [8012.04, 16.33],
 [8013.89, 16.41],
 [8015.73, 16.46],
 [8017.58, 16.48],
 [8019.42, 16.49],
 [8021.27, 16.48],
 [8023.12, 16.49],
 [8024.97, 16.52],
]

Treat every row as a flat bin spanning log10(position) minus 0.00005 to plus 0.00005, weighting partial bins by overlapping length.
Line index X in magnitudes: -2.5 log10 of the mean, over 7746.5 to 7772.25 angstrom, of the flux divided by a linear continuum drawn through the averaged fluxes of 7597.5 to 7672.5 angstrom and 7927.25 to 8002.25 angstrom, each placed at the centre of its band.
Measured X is 0.198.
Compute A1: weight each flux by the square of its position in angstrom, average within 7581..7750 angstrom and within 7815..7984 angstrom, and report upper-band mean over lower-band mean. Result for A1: 1.1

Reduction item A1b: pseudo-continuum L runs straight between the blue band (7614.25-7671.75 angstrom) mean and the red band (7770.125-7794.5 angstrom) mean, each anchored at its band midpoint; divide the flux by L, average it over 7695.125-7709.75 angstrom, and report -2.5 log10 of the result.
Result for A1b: 0.160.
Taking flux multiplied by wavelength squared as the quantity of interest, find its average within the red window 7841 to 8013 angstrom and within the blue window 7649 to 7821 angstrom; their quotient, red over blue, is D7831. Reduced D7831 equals 1.2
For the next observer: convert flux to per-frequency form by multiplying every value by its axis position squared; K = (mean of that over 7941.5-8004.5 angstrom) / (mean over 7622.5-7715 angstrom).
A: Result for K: 1.3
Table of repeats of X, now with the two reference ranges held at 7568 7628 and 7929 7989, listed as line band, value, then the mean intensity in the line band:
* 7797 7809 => 0.16 mag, 13.4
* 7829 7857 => 0.17 mag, 13.3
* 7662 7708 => 0.32 mag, 11.7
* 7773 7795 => 0.24 mag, 12.5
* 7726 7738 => 0.18 mag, 13.2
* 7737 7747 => 0.19 mag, 13.1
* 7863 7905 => 0.08 mag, 14.4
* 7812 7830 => 0.16 mag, 13.5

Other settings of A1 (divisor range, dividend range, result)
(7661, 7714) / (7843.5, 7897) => 1.26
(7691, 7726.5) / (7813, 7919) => 1.22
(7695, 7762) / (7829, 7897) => 1.17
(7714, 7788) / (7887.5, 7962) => 1.23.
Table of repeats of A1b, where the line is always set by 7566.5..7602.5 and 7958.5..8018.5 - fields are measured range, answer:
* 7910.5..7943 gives 0.09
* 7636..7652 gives 0.15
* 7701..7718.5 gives 0.35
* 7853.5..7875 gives 0.16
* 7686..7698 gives 0.32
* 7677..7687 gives 0.31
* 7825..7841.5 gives 0.23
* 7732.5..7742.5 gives 0.21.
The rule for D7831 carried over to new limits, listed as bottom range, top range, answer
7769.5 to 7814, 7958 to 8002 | 1.27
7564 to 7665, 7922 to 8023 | 1.13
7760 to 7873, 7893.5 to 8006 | 1.19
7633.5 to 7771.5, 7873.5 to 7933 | 1.22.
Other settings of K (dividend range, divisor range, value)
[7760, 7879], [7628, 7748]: 1.08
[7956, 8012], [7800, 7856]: 1.22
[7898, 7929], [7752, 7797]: 1.21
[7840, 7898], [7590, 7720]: 1.12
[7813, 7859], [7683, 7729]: 1.15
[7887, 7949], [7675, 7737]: 1.27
